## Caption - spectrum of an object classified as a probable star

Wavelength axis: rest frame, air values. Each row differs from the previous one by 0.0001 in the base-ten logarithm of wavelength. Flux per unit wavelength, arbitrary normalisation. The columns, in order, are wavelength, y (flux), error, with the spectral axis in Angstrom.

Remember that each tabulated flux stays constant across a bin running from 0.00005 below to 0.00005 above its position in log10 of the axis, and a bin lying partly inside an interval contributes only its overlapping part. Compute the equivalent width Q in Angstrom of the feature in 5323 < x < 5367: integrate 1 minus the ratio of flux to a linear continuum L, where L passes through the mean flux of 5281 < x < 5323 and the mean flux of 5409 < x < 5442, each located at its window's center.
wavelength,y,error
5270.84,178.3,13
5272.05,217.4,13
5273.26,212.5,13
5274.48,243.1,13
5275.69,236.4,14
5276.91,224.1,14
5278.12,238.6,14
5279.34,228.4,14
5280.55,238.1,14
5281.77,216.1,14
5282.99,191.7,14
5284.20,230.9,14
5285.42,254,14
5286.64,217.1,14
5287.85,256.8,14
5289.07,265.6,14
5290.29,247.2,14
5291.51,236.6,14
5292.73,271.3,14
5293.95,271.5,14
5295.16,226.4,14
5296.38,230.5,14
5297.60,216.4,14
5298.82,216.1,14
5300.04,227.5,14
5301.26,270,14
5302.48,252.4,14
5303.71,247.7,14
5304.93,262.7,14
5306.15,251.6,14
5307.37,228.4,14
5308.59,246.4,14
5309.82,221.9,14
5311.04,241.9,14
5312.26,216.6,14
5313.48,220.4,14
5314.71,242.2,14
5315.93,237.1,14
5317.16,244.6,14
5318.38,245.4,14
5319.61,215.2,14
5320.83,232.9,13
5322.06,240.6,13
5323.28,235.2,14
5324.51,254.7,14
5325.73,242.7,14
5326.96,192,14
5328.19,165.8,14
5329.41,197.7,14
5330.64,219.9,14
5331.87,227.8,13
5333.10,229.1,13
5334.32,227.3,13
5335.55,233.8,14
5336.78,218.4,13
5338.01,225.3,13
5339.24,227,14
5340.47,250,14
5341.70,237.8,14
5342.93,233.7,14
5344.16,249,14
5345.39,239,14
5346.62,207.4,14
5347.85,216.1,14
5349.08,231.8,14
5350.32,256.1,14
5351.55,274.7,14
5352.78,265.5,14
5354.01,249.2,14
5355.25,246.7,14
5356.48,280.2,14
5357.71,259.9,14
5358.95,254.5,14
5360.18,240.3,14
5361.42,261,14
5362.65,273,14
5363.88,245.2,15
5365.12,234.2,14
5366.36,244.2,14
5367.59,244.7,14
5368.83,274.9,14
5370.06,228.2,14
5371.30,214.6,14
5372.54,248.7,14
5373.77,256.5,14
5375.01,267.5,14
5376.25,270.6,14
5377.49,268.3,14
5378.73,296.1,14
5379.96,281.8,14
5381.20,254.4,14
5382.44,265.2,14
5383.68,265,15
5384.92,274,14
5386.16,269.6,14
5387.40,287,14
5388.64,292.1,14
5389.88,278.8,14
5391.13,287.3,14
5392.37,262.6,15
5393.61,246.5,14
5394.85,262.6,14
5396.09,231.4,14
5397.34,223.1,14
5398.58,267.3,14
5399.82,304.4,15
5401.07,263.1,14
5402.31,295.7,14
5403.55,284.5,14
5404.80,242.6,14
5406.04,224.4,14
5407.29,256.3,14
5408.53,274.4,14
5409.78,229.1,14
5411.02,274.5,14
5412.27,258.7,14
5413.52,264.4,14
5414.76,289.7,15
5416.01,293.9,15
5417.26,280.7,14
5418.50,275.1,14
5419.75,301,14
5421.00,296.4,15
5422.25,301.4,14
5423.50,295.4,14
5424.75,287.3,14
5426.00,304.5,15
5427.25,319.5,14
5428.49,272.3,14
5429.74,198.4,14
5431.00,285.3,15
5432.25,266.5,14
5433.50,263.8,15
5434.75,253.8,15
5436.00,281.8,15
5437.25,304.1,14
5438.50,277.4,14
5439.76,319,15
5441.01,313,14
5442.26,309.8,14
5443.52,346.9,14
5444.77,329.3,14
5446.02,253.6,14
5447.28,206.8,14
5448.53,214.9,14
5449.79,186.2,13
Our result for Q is 2.7 Angstrom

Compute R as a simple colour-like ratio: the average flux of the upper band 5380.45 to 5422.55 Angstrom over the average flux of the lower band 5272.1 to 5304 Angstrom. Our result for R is 1.1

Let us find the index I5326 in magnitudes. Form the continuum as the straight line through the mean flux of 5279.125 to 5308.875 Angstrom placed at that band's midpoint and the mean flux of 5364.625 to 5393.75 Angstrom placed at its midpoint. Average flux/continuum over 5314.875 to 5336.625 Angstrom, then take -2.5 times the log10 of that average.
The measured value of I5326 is 0.10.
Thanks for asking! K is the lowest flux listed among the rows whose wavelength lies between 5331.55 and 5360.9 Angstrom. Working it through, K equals 207.4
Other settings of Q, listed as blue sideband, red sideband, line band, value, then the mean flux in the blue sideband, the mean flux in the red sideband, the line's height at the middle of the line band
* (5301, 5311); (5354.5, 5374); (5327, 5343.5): 1.8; 246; 250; 248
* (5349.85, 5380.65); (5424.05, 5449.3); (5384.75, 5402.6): -0.2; 258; 280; 266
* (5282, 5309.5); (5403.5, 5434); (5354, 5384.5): 0.4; 241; 273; 260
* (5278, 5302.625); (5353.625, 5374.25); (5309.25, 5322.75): 0.5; 238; 250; 242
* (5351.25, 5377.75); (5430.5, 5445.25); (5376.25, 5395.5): -0.5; 254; 296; 266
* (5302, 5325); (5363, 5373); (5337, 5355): 0.1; 239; 242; 241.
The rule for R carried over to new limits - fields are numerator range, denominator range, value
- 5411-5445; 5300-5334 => 1.24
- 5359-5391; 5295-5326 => 1.10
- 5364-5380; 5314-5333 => 1.13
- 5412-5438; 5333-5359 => 1.16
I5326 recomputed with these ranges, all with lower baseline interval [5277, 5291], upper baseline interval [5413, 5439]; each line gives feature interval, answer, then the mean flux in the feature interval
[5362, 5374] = 0.07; 246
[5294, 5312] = 0.01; 239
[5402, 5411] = 0.07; 258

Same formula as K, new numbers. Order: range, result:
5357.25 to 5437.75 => 198.4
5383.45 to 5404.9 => 223.1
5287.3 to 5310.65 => 216.1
